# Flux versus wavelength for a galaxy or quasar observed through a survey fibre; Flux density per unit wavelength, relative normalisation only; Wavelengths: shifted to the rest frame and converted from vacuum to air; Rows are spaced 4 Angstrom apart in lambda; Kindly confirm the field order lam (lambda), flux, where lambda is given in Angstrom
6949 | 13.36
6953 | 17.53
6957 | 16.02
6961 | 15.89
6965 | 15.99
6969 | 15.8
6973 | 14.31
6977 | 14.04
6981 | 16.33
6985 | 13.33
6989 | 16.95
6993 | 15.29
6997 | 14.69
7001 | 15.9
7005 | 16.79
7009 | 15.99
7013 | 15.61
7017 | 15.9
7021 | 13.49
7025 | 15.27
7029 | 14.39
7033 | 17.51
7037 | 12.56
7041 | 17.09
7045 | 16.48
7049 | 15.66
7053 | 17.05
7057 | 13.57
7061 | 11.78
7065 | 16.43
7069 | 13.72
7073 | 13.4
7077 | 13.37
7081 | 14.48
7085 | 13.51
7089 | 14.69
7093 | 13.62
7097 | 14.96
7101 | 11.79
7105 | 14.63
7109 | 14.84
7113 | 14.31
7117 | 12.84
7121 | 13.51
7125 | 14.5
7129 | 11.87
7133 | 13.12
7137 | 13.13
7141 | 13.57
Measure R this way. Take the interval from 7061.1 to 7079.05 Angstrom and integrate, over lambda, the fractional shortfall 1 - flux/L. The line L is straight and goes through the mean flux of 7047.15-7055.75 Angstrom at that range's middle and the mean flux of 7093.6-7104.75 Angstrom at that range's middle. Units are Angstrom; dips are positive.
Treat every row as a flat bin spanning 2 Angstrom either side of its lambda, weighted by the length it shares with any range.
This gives 1.4 Angstrom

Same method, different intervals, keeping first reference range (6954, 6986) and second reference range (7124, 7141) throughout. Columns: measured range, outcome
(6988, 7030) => -1.86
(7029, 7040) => -0.49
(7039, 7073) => -2.25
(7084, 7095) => -0.21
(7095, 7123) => -0.82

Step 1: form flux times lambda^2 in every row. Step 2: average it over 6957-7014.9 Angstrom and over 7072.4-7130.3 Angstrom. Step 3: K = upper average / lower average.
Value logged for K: 0.9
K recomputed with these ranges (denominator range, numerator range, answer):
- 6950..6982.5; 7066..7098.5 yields 0.93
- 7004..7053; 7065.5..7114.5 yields 0.91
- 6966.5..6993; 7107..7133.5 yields 0.93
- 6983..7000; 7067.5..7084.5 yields 0.93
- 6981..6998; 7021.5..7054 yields 1.04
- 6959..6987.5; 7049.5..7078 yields 0.97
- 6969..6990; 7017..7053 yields 1.05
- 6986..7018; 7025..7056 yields 1.00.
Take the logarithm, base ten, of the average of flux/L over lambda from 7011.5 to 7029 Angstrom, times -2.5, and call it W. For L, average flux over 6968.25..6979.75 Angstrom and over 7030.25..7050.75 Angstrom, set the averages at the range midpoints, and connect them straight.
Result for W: 0.04 mag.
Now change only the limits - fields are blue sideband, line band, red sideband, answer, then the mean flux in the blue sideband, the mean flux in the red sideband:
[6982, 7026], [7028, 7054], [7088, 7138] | -0.07 mag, 15.4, 13.7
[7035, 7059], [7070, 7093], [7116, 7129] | 0.05 mag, 15.4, 13.4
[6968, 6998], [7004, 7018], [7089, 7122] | -0.09 mag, 15.1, 13.9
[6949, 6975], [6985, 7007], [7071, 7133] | -0.03 mag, 15.7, 13.7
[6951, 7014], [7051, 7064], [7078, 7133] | 0.02 mag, 15.7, 13.8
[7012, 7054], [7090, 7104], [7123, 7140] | 0.03 mag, 15.5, 13.2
